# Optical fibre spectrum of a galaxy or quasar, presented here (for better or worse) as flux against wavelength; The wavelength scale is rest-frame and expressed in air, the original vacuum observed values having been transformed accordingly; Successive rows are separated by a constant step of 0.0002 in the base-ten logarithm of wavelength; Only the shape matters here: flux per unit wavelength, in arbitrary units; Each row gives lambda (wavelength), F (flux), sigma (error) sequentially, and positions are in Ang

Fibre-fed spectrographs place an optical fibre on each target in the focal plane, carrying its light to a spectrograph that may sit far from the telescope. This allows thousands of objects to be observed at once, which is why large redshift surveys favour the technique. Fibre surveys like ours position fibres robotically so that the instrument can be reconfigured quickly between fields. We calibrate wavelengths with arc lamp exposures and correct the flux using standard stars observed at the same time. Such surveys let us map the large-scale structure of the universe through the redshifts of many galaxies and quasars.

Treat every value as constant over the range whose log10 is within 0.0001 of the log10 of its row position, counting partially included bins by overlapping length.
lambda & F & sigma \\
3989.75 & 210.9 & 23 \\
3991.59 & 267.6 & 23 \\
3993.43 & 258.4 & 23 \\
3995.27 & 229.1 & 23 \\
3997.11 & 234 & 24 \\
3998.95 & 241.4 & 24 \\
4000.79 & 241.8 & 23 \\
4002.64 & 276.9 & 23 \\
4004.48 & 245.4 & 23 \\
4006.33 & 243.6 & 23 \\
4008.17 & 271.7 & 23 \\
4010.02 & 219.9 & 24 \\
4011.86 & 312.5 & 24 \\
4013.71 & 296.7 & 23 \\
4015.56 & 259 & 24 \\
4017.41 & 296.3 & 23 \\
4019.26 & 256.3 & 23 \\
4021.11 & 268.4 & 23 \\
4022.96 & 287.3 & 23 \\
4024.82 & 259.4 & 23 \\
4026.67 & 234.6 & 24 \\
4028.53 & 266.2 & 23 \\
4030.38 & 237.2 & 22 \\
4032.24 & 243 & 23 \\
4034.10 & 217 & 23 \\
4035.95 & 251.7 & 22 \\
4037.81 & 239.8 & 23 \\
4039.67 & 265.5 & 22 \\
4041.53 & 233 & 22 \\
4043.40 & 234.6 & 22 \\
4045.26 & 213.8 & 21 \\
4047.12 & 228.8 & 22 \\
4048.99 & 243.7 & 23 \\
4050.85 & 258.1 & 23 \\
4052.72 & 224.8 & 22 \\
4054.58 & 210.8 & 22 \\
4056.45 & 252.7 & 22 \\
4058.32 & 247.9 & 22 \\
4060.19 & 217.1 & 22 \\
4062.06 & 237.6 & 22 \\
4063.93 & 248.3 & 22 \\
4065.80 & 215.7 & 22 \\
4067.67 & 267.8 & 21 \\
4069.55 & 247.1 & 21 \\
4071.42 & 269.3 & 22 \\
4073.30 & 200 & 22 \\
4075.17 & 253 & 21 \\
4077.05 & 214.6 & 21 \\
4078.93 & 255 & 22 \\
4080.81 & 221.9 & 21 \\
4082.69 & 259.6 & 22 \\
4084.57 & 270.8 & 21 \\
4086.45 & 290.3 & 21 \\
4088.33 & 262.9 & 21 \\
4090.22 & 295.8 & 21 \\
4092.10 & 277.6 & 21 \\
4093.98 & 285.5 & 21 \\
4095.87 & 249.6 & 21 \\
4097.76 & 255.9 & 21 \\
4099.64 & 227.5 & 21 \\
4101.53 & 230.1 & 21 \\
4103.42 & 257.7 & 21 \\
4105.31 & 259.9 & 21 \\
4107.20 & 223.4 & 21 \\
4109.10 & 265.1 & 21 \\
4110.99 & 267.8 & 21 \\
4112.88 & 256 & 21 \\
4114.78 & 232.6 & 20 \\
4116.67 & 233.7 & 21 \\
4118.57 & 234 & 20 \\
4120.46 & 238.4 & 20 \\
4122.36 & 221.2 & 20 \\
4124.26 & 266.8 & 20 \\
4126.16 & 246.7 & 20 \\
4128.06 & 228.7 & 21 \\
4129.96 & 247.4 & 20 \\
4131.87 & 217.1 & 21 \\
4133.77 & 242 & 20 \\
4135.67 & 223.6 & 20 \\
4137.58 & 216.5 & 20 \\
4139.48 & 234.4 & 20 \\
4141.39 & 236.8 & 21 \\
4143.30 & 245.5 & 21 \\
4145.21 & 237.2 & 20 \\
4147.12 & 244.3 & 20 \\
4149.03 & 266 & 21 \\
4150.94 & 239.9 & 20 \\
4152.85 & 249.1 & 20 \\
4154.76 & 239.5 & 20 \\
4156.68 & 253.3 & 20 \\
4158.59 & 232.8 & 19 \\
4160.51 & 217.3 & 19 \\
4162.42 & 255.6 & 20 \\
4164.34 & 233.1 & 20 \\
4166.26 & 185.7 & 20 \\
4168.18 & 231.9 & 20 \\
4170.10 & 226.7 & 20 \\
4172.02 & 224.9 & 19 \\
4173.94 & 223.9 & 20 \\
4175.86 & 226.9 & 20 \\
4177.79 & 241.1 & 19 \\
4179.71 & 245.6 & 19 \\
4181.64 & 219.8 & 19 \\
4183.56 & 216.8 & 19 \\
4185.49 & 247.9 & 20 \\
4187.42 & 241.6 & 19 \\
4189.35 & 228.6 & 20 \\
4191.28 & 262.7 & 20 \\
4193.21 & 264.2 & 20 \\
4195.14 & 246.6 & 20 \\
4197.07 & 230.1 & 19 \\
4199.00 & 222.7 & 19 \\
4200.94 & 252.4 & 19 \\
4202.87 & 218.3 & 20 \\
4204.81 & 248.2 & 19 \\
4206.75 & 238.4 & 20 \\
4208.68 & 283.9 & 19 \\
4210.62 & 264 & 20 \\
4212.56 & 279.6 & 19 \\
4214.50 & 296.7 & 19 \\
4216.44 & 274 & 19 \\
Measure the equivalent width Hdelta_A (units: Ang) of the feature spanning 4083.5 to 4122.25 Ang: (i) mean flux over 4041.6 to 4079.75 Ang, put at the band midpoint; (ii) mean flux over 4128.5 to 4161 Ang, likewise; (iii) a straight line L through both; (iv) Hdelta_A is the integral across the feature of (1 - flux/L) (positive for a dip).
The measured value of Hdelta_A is -2.9 Ang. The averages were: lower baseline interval 237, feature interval 255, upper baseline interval 238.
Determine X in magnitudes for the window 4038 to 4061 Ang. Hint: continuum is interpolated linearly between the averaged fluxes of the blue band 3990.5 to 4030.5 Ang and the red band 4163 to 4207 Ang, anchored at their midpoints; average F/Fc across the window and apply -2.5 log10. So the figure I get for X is 0.08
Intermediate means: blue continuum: 259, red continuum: 234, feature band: 236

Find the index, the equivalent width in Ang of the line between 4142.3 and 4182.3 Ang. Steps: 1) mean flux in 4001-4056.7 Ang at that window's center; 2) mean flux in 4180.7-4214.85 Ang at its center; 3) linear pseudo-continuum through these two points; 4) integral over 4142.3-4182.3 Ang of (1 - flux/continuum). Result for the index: 2.0 Ang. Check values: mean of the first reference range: 251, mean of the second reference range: 247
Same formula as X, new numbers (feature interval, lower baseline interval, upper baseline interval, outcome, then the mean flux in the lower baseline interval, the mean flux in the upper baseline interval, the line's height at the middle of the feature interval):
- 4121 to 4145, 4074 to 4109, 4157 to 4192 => 0.03 mag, 255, 231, 243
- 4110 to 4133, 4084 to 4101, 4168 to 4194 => 0.07 mag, 267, 236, 257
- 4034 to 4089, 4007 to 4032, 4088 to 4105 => 0.09 mag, 266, 260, 263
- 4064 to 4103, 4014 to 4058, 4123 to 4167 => -0.04 mag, 248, 237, 243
